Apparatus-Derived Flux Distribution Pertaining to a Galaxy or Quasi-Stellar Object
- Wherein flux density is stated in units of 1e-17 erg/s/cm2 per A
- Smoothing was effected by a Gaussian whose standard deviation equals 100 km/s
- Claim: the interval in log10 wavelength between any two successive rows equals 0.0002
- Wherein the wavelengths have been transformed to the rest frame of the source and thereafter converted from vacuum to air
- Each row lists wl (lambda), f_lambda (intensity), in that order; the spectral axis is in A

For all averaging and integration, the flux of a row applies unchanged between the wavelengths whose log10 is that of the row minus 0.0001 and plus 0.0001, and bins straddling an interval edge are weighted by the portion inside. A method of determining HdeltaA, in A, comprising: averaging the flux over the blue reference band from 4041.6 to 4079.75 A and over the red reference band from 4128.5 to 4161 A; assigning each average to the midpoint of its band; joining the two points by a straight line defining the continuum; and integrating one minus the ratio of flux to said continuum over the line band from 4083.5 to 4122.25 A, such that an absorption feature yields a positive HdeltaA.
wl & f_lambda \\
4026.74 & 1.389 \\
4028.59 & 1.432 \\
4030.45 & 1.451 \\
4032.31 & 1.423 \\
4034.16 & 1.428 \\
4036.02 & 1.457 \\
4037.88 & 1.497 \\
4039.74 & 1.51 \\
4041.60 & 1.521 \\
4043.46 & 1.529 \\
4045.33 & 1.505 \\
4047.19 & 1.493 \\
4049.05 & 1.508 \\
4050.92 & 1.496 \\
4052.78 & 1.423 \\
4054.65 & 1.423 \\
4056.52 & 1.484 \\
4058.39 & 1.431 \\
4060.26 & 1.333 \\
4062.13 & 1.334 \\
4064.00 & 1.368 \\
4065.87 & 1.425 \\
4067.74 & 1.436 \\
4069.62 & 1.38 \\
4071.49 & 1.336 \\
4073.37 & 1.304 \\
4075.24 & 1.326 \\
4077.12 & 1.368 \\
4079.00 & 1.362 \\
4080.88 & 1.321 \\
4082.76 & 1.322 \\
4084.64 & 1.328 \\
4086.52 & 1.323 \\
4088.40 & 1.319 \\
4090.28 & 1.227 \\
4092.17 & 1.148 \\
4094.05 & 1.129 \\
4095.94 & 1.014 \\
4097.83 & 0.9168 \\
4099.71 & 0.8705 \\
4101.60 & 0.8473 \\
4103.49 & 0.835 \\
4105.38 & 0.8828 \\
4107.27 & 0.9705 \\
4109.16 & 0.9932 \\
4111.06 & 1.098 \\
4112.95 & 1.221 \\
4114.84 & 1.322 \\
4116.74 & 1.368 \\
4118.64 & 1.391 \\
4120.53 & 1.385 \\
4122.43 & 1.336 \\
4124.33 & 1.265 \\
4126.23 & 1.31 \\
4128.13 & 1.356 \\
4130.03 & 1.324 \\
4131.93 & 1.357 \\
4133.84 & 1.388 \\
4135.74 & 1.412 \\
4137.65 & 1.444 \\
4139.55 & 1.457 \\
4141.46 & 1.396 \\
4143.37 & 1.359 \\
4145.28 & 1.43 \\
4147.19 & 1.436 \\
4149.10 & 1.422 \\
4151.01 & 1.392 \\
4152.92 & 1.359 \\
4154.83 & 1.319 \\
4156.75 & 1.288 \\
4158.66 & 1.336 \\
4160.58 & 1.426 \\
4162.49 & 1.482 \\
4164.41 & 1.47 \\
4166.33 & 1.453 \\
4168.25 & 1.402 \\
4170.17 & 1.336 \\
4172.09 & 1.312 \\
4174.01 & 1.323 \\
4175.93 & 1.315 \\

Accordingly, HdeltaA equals 7.3 A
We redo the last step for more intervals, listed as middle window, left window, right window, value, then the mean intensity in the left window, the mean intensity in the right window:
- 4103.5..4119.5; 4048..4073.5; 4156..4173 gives 3.0 A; 1.41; 1.39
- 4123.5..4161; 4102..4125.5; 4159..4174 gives -2.3 A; 1.17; 1.4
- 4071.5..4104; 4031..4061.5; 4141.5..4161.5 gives 5.6 A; 1.46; 1.38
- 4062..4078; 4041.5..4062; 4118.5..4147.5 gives 0.8 A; 1.46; 1.38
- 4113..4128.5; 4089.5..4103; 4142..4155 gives -1.9 A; 1.01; 1.39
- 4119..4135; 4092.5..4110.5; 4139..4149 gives -1.5 A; 0.95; 1.41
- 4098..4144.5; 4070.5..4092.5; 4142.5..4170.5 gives 4.4 A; 1.31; 1.4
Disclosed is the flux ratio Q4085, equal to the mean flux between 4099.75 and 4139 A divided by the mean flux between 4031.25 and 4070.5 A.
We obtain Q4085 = 0.8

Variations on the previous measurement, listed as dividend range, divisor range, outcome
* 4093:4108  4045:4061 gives 0.64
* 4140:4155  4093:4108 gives 1.49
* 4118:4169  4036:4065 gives 0.95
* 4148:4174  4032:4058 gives 0.94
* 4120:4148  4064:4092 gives 1.03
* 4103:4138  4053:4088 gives 0.91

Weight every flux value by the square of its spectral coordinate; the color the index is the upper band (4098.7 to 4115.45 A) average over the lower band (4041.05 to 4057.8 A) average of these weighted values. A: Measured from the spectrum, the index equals 0.7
